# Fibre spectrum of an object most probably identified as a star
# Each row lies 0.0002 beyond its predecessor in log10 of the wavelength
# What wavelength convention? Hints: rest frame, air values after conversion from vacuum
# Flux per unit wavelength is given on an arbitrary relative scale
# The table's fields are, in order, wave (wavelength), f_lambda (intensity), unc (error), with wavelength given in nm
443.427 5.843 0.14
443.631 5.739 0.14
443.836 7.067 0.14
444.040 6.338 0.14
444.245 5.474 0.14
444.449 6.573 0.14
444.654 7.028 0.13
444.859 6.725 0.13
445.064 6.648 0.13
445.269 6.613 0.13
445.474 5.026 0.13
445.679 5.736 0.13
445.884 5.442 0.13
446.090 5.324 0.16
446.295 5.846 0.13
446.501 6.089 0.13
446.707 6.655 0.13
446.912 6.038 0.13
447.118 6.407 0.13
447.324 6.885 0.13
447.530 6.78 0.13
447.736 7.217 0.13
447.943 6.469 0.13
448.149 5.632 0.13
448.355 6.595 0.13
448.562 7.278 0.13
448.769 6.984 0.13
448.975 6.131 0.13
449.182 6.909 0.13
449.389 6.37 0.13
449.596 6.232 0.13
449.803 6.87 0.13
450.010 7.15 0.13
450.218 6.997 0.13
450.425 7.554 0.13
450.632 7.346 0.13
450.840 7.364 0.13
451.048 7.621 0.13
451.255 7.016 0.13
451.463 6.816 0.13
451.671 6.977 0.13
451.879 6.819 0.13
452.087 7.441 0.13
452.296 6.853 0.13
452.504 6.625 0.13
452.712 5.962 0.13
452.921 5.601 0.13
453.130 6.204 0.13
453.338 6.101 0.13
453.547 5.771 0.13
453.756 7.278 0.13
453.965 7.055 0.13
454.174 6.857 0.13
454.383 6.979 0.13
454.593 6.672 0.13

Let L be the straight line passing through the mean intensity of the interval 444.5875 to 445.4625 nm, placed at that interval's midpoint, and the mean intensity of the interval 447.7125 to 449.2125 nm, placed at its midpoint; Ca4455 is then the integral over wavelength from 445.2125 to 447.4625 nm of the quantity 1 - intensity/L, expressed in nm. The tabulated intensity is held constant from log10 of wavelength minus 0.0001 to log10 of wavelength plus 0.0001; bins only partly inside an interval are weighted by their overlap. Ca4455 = 0.20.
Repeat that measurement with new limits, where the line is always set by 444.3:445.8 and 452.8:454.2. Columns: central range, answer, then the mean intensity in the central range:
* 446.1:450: -0.111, 6.51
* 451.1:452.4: -0.133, 7.01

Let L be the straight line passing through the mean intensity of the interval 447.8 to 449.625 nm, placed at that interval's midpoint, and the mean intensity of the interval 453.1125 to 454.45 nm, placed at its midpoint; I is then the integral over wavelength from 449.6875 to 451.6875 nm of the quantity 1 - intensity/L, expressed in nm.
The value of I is -0.18 nm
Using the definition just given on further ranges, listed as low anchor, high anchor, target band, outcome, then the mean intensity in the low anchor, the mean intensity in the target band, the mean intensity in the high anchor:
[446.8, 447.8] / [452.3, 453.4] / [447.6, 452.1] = -0.33 nm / 6.65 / 6.89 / 6.17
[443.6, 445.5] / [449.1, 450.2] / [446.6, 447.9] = -0.02 nm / 6.4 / 6.65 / 6.72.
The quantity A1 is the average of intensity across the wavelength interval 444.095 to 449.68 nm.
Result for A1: 6.34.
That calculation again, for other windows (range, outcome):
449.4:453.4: 6.82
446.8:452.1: 6.83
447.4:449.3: 6.67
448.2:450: 6.67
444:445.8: 6.23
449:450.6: 6.85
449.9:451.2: 7.33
